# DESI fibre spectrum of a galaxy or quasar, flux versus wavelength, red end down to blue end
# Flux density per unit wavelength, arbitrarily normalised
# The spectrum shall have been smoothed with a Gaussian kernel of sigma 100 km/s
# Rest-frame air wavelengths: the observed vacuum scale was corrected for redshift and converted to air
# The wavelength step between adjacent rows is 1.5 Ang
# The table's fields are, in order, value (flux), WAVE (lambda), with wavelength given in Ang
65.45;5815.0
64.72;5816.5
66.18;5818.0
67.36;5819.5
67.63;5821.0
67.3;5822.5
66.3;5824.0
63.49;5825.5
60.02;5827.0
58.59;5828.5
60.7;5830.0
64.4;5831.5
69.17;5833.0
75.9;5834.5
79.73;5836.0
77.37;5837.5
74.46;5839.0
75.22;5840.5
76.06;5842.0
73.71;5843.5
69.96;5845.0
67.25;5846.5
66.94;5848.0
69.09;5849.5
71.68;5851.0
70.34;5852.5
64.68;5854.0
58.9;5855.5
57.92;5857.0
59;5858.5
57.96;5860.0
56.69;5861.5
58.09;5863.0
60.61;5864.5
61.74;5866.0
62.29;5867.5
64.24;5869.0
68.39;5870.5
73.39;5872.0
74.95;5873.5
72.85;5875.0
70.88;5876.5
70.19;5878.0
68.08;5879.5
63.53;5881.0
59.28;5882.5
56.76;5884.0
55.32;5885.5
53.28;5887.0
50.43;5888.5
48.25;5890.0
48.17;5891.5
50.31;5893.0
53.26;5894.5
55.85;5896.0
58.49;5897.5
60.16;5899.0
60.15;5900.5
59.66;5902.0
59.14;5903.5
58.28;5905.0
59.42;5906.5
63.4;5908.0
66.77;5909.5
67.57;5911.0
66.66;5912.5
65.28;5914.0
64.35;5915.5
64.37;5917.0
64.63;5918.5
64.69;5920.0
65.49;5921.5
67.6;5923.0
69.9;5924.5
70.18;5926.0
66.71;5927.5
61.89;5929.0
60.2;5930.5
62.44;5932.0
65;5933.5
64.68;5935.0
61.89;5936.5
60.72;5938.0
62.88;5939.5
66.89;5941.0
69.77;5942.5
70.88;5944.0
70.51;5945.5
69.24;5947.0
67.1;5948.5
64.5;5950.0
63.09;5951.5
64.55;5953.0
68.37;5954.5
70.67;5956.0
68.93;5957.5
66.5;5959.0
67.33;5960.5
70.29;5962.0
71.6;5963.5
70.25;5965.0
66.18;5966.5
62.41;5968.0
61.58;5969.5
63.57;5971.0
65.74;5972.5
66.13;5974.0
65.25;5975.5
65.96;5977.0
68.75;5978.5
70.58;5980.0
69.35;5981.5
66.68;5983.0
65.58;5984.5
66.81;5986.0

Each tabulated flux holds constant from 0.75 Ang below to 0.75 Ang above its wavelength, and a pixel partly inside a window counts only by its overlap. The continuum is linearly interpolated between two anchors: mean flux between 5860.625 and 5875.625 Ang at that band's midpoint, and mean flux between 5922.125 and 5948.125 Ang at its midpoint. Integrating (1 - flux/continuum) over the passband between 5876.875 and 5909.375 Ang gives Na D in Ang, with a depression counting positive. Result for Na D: 3.71 Ang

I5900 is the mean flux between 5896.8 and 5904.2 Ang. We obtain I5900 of 59.5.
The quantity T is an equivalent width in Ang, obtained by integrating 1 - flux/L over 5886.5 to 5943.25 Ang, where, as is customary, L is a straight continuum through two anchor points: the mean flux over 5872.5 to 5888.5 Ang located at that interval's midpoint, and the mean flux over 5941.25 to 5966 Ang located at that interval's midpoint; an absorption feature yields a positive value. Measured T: 3.9 Ang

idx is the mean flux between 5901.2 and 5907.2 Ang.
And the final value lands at 59.1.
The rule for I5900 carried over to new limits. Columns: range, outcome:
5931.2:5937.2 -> 63.5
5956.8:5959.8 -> 67.7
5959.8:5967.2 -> 69.2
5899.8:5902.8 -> 59.9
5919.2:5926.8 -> 67.5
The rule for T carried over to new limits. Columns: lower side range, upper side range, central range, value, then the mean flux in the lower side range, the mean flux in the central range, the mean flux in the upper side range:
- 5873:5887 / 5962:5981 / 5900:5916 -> 0.7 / 64.9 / 62.8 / 66.7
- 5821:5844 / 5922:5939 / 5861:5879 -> 0.3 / 69.4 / 66.4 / 64.6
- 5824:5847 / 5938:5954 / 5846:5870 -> 2.1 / 69.7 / 63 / 66.7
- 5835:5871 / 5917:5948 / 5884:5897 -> 2.8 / 66.8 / 52.3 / 65.8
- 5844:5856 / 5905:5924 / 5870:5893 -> 1.6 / 67.7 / 61.8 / 64.8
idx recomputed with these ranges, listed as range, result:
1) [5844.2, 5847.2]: 68.7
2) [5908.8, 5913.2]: 67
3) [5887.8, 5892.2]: 48.9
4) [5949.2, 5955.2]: 65.1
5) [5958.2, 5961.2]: 66.9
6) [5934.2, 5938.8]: 62.5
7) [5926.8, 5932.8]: 62.8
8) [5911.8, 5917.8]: 65.1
